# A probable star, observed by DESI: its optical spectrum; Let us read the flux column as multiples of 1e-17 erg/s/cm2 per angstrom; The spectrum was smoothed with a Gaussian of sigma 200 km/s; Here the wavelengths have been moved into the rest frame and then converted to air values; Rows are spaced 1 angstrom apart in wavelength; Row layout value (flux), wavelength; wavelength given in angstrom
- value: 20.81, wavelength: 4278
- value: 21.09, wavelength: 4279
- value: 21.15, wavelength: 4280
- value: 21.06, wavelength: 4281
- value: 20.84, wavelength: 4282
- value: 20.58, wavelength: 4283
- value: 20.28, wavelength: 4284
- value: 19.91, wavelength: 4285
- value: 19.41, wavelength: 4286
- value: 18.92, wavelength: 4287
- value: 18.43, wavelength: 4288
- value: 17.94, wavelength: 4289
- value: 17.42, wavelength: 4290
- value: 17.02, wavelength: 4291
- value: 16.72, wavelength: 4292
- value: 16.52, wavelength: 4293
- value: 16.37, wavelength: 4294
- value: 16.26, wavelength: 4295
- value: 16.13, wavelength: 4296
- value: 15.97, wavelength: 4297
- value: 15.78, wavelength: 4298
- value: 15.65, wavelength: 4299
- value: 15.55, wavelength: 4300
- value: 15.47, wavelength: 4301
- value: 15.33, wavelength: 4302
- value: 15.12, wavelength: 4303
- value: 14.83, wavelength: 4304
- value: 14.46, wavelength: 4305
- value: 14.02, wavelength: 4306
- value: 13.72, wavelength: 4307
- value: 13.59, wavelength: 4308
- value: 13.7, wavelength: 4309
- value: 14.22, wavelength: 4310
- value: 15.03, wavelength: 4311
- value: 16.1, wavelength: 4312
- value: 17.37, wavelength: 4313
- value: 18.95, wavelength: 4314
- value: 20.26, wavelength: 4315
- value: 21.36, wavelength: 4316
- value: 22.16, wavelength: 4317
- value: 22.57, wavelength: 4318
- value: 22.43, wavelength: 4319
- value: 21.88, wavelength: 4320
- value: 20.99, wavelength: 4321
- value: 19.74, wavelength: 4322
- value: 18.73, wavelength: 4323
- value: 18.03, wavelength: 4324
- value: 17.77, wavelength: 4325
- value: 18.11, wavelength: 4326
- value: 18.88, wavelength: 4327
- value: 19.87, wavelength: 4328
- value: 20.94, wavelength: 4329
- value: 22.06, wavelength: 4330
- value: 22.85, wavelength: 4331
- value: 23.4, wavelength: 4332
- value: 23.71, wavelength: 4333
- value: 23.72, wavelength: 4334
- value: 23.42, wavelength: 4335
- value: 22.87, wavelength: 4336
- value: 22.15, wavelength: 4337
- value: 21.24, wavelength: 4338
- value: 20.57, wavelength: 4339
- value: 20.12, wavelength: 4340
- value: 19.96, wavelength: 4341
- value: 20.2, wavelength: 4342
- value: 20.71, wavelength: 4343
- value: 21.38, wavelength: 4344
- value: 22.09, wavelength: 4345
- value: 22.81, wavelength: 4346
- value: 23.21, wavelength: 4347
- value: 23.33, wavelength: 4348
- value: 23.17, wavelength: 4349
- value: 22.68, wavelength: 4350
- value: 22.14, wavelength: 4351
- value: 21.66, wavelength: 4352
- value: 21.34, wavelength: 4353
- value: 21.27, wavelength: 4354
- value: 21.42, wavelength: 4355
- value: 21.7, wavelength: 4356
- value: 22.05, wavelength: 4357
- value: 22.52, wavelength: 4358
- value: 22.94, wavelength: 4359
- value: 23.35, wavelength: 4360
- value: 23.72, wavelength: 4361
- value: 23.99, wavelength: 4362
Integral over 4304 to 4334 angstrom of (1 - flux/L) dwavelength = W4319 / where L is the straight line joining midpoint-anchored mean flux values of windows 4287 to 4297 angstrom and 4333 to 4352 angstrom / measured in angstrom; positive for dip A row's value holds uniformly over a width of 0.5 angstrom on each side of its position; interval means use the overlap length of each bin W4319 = 1.38 angstrom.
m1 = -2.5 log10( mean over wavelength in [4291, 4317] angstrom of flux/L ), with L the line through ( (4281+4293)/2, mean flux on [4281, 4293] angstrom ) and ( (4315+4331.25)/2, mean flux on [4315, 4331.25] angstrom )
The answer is 0.22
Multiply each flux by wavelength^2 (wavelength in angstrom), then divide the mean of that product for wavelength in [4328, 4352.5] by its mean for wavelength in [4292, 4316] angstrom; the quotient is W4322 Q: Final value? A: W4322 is 1.42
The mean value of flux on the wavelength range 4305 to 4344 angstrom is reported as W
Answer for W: 19.6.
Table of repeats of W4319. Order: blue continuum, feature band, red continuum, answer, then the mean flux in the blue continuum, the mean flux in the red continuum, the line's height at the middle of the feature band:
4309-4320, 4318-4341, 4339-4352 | -0.9 angstrom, 18.9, 21.8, 20.3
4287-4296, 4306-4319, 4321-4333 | 1.1 angstrom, 17.1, 20.2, 19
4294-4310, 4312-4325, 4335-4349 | -1.7 angstrom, 15.1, 21.7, 17.8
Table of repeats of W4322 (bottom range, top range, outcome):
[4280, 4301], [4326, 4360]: 1.25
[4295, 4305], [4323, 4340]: 1.38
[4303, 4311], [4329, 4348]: 1.57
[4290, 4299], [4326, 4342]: 1.34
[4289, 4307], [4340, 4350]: 1.41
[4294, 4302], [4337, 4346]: 1.35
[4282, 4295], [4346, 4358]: 1.25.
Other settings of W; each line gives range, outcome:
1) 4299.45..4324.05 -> 17.4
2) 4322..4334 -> 20.5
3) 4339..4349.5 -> 21.6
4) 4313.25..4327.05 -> 20.1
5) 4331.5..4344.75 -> 21.8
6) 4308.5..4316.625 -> 17.2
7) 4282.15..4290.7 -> 19.1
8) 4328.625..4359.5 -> 22.1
